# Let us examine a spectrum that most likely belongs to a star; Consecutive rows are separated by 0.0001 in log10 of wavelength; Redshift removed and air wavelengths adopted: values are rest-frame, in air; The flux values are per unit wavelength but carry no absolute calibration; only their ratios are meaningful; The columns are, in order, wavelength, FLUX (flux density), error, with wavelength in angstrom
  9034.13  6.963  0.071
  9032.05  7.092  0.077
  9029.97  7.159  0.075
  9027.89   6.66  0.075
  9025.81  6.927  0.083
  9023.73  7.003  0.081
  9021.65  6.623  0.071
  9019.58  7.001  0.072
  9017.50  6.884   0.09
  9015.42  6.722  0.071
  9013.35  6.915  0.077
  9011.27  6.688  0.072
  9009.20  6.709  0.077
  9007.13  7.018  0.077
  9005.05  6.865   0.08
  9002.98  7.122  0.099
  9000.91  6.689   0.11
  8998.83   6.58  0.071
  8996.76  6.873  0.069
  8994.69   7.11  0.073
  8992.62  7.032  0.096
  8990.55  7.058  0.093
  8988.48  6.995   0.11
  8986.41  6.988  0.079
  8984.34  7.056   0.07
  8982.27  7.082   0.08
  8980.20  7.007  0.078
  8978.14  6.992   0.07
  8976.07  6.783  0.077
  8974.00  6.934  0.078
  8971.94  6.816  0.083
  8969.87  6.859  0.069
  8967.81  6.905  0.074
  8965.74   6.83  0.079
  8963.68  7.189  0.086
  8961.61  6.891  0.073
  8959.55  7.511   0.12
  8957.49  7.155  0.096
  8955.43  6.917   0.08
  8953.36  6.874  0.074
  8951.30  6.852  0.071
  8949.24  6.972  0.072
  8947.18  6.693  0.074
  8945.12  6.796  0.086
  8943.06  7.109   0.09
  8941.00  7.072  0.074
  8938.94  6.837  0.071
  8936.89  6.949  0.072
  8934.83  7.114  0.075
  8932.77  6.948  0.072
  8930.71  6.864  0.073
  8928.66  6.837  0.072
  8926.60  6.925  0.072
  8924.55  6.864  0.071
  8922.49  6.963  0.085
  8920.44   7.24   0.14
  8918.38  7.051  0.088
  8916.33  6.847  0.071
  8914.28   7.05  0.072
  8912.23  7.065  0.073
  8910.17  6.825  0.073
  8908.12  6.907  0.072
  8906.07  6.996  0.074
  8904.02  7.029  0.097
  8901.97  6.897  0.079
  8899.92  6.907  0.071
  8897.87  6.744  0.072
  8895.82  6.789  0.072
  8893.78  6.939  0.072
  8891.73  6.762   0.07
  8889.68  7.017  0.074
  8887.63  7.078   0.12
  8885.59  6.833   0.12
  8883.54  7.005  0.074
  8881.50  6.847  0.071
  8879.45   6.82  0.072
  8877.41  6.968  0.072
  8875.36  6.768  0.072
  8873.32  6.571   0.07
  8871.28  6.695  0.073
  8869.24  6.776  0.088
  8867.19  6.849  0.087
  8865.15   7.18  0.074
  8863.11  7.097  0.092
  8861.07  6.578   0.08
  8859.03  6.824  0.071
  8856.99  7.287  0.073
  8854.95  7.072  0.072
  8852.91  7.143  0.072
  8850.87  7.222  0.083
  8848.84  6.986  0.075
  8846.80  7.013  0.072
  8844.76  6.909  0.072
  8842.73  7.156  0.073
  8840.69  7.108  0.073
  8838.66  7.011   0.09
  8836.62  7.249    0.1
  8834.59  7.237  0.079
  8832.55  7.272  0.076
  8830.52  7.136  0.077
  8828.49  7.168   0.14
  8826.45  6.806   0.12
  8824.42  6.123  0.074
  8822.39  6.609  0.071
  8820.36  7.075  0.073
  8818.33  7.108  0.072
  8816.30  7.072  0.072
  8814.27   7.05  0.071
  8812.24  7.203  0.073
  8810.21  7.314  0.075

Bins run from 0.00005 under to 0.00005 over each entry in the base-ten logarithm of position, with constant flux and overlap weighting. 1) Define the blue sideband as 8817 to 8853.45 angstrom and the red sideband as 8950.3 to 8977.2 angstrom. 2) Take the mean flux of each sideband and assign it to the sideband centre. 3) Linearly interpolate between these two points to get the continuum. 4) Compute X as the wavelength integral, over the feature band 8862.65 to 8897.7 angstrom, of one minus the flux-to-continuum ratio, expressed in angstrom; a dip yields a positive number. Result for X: 0.62 angstrom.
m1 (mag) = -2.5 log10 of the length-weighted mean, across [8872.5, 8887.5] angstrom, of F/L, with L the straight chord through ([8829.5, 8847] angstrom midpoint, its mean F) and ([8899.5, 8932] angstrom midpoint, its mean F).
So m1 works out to 0.03 mag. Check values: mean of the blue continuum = 7.13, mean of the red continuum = 6.95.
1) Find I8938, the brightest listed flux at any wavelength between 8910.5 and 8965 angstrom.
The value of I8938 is 7.511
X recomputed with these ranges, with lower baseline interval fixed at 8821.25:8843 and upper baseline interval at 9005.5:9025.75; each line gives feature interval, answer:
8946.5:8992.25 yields -0.6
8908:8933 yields -0.1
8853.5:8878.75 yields 0.2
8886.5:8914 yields 0.0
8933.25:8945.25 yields -0.2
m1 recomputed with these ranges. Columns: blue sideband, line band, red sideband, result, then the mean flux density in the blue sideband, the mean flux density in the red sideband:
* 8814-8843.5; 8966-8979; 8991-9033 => 0.006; 7.01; 6.89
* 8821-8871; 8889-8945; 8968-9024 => 0.001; 6.99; 6.9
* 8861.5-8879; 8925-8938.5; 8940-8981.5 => -0.002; 6.85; 6.96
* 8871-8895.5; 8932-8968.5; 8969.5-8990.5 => -0.008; 6.86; 6.96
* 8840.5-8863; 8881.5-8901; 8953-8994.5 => 0.019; 7.03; 7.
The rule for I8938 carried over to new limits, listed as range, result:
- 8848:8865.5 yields 7.287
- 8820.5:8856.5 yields 7.272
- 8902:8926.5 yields 7.24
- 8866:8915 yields 7.078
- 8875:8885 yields 7.005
